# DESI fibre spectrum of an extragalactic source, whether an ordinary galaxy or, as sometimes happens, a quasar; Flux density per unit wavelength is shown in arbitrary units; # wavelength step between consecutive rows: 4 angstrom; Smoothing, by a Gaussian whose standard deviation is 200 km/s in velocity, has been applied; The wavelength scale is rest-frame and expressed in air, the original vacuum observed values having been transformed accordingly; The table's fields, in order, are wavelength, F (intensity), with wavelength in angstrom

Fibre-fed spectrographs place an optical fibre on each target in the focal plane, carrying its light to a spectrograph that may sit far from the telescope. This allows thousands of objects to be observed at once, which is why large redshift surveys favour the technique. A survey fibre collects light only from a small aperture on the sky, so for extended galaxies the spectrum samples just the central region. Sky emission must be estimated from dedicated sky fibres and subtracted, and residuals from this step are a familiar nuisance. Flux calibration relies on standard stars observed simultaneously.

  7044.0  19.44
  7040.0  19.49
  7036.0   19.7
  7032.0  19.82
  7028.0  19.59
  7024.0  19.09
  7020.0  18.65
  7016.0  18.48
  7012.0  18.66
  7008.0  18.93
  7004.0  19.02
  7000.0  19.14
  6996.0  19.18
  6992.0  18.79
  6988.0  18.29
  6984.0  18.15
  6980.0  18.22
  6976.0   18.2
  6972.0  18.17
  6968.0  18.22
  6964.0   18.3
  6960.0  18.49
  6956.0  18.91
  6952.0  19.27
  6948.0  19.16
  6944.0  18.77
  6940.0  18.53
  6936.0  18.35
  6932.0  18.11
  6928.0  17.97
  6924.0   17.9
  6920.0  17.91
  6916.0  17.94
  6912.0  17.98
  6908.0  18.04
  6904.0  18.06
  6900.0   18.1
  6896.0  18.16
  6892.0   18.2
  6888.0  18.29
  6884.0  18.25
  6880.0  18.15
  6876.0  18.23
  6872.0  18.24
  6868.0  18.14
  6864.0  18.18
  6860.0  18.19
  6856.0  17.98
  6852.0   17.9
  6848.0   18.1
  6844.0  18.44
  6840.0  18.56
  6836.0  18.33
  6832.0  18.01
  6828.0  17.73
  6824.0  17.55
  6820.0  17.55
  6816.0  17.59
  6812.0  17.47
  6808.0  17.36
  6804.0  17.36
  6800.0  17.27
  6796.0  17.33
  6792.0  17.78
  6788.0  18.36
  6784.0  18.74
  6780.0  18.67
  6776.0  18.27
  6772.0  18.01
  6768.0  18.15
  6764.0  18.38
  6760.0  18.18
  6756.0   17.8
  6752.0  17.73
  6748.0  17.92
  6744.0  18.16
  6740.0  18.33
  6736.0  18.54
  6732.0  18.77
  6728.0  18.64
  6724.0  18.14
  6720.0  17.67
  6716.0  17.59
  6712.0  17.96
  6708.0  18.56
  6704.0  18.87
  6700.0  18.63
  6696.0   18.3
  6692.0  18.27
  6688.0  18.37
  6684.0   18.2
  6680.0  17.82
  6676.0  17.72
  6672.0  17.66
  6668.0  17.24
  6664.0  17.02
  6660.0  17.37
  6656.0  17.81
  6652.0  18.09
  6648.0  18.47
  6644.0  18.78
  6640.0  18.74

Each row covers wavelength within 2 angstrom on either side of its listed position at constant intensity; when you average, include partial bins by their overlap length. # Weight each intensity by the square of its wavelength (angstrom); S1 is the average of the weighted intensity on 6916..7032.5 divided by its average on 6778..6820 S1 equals 1.10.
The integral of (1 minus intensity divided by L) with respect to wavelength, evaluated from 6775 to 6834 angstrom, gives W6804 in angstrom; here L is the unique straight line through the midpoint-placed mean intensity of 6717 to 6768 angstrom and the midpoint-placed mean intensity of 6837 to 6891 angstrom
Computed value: 1.3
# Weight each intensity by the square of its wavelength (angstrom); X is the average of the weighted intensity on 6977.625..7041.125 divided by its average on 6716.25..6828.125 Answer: 1.13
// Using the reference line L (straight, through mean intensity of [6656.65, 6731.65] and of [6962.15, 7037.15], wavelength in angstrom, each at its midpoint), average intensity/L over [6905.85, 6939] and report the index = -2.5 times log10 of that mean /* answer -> 0.03 mag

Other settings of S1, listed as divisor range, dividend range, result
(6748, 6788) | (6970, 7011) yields 1.09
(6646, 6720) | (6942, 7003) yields 1.13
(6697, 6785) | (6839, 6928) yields 1.04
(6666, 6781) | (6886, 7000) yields 1.08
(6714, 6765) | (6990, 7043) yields 1.14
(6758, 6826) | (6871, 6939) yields 1.05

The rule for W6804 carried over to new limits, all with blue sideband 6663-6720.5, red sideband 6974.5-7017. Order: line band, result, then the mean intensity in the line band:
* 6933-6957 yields -0.33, 18.8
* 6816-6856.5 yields 0.71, 18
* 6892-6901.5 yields 0.15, 18.1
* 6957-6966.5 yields 0.07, 18.4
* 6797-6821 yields 1.10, 17.4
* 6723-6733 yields -0.24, 18.5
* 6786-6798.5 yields 0.29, 17.8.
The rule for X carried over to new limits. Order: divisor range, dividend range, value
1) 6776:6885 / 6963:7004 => 1.08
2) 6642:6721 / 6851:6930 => 1.07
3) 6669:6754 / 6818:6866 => 1.03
